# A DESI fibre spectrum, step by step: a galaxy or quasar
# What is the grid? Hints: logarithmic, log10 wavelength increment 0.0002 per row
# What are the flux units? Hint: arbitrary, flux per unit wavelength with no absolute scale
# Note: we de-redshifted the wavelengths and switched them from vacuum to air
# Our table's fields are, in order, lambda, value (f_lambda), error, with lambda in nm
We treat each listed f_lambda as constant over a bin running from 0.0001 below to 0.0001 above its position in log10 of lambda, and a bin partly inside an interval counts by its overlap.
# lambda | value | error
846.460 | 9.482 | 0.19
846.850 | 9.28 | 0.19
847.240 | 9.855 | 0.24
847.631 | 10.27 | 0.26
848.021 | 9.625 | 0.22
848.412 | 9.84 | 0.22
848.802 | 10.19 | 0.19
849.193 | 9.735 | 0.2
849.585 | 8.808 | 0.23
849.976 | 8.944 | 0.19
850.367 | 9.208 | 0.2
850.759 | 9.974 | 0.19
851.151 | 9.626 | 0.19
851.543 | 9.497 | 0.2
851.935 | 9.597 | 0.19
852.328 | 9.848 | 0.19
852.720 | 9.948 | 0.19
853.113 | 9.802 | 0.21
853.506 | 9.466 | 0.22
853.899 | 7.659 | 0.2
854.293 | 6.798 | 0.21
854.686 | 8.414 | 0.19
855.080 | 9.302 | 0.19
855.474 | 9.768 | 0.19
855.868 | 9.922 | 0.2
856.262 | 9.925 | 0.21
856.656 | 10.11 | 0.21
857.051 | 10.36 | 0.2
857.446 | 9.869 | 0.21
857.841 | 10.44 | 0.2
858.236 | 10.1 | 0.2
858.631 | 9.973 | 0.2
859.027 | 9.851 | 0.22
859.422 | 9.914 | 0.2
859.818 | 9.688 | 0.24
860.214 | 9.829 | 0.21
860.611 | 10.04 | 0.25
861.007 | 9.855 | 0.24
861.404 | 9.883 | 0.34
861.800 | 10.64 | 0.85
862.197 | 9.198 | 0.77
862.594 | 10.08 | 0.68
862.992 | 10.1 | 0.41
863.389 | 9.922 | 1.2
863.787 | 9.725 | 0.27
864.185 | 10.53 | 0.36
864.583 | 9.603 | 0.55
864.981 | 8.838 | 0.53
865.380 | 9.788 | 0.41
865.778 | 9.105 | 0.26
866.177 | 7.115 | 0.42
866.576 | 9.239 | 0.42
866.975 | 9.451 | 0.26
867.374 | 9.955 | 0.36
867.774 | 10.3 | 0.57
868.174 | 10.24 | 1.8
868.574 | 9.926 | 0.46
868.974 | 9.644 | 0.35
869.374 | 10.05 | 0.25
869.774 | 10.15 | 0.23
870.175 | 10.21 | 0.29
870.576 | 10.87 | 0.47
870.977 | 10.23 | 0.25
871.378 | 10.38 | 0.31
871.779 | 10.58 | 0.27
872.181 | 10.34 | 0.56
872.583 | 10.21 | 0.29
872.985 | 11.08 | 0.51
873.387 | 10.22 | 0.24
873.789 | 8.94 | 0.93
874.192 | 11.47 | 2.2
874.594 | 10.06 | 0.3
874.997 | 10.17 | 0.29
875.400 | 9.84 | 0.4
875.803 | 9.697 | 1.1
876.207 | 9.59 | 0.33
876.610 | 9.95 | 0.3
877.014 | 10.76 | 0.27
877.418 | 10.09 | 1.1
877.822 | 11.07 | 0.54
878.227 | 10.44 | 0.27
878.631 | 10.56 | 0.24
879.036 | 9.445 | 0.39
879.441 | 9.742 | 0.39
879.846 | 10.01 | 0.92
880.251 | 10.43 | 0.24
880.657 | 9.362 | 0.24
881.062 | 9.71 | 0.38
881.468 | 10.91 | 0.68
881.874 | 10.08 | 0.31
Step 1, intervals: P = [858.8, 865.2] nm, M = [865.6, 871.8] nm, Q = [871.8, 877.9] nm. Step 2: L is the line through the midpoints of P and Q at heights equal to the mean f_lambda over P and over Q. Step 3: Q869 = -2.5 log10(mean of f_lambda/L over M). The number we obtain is 0.025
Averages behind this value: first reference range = 9.86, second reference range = 10.2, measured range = 9.82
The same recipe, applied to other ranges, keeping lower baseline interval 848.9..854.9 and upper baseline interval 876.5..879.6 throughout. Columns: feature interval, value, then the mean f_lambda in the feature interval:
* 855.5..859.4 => -0.07 mag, 10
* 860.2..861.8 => -0.05 mag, 10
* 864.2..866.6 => 0.08 mag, 9.05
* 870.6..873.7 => -0.04 mag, 10.4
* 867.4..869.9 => -0.02 mag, 10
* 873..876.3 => 0.01 mag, 10.1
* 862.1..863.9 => -0.02 mag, 9.84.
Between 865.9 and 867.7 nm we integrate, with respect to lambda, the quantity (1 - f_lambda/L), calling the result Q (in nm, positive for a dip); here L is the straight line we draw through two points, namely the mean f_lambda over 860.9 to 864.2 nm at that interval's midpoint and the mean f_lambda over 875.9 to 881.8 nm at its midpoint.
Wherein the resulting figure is 0.17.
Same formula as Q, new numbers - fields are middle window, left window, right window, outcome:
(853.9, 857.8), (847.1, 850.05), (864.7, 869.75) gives 0.109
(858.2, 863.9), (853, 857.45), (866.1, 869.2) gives -0.311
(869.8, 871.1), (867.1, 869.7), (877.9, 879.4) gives -0.047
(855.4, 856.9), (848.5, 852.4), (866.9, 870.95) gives -0.037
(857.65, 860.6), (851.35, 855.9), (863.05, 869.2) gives -0.203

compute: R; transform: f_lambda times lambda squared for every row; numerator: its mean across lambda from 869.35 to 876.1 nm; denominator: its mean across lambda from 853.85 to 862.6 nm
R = 1.10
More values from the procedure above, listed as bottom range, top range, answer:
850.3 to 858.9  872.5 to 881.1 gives 1.12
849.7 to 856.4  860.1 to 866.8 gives 1.06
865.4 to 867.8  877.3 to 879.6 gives 1.15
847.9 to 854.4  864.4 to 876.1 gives 1.11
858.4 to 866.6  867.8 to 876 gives 1.08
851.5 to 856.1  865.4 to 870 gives 1.08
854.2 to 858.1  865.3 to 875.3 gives 1.08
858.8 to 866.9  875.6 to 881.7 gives 1.09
